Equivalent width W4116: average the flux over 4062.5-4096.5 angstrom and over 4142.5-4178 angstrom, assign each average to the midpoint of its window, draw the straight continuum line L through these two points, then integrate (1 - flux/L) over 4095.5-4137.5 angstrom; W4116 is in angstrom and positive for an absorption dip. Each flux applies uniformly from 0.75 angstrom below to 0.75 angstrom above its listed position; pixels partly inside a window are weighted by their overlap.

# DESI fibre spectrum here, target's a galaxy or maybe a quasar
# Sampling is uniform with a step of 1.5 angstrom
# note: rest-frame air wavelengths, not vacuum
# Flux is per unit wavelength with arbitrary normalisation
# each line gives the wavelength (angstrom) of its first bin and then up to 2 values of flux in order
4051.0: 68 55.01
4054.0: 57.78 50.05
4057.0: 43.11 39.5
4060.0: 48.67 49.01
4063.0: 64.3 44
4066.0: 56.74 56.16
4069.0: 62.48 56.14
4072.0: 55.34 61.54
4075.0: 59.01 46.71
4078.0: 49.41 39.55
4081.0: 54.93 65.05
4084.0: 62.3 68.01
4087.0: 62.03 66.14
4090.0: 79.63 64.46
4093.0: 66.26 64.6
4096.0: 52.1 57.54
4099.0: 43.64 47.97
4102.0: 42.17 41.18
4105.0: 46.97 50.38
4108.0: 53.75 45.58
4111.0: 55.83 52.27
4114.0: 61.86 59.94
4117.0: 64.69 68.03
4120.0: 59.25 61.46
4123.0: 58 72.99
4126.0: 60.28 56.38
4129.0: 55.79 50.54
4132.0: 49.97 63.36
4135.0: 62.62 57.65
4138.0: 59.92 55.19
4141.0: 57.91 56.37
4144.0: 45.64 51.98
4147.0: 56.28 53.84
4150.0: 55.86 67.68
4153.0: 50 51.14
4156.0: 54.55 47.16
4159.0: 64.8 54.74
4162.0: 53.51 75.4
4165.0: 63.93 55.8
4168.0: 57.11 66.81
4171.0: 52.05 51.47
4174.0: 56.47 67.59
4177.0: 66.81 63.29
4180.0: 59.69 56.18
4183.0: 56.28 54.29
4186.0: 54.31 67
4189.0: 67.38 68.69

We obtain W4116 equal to 2.0 angstrom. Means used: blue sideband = 59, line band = 55.5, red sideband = 57.4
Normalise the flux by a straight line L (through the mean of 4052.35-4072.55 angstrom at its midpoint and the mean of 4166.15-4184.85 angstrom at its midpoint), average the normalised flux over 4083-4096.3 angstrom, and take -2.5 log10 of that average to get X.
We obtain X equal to -0.21 mag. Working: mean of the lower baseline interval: 52.6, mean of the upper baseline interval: 58.9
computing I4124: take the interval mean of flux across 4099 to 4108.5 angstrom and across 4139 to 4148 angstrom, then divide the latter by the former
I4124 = 1.16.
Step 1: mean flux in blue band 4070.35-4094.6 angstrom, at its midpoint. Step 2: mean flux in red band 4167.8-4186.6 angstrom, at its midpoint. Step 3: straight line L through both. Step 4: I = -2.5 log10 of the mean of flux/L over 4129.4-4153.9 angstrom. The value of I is 0.06 mag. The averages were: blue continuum 60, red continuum 58.7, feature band 55.9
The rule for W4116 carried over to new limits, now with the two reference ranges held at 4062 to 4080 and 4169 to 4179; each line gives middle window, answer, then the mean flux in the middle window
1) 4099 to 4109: 1.7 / 46.8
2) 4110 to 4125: -1.0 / 61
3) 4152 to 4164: 0.7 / 56.3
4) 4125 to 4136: 0.1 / 57.4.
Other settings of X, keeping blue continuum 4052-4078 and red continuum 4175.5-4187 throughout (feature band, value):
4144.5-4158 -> 0.069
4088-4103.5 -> -0.053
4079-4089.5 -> -0.122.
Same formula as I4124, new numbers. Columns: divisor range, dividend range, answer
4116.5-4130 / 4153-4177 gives 0.94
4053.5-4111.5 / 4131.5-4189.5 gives 1.06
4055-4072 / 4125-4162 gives 1.07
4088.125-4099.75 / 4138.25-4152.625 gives 0.90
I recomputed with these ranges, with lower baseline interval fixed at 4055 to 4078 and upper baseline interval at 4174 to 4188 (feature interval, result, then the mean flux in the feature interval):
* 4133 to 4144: -0.01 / 58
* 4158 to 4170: -0.04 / 61.1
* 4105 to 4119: -0.01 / 56.2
